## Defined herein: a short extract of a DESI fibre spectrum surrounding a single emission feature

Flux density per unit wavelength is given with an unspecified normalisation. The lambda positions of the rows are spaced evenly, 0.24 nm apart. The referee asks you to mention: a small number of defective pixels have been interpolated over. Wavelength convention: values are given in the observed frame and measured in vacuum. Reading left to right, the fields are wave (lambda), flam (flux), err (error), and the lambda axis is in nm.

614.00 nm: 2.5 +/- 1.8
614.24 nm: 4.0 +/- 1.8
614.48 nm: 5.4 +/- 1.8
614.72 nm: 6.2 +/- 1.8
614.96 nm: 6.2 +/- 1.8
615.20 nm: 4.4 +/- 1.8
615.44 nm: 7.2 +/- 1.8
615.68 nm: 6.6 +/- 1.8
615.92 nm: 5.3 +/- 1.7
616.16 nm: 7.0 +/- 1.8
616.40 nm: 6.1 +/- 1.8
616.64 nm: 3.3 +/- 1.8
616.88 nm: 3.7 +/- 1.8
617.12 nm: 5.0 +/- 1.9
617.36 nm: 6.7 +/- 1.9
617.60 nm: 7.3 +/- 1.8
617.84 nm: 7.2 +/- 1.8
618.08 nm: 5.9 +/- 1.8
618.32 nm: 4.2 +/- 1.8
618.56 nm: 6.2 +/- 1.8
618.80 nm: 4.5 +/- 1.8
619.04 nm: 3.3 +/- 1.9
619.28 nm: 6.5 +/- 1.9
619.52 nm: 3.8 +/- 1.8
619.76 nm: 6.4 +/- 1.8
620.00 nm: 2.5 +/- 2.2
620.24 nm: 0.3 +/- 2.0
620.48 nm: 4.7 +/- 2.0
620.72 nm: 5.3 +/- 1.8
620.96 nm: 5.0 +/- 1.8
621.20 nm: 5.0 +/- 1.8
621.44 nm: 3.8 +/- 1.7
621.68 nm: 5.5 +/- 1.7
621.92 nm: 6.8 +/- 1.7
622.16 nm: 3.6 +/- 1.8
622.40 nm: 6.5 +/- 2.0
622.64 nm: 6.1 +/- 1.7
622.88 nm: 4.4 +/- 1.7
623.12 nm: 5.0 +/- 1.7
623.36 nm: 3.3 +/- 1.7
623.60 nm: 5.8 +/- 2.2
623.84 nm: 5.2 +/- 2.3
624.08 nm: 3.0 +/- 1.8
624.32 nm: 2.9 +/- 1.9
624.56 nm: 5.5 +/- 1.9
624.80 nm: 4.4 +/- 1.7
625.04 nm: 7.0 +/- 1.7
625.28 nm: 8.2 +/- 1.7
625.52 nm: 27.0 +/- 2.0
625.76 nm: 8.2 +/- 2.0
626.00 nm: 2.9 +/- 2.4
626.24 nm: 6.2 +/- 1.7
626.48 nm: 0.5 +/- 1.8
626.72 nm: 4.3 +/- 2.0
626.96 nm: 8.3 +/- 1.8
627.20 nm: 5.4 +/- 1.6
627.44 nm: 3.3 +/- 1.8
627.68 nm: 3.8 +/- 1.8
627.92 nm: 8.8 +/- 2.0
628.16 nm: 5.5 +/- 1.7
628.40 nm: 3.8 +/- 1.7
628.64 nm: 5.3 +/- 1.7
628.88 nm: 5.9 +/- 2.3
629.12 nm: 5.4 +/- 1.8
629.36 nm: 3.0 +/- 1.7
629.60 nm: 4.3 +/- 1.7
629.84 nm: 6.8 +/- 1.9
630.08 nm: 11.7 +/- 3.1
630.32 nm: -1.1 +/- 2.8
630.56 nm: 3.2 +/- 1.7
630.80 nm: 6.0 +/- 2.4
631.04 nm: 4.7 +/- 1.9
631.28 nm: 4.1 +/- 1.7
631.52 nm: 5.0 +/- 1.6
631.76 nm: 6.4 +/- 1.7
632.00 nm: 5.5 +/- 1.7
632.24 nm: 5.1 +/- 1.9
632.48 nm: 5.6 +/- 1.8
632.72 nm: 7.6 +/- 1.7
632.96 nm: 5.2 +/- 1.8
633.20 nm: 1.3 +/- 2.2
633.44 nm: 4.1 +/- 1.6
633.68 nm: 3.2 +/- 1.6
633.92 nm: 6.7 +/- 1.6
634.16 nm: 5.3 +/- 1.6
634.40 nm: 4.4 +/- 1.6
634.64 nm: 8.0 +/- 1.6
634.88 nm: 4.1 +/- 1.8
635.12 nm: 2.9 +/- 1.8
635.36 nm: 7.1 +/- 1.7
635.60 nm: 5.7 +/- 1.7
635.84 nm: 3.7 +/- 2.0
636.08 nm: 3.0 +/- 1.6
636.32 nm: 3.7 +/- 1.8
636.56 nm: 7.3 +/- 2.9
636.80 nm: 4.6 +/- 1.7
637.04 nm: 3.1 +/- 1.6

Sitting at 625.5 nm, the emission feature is H-beta 4861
